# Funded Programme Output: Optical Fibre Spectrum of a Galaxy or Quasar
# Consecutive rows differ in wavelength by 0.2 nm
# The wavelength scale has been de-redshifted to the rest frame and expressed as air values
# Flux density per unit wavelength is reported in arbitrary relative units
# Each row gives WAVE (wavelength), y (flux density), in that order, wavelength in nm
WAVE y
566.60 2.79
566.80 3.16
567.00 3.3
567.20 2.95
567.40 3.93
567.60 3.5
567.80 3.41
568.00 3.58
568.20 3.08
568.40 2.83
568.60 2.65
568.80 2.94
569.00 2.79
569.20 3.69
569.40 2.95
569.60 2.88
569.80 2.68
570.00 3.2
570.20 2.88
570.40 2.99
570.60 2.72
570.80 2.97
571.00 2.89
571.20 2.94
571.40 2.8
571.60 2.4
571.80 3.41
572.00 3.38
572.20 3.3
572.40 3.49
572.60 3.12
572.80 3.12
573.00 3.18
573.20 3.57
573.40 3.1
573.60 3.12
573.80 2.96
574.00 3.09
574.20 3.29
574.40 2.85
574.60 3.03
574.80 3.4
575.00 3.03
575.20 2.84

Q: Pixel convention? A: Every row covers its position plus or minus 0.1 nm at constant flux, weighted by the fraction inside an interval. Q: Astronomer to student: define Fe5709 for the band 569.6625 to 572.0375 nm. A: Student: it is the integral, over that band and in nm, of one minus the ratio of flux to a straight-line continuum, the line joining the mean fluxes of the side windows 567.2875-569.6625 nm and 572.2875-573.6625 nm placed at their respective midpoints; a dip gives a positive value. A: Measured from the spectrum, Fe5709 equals 0.22 nm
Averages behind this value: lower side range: 3.19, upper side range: 3.25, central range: 2.93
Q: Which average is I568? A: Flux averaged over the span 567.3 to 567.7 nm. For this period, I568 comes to 3.71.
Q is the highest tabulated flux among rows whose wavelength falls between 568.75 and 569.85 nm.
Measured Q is 3.69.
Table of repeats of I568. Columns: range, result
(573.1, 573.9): 3.19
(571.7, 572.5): 3.39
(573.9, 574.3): 3.19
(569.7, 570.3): 2.92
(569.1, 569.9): 3.05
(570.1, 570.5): 2.94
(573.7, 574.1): 3.02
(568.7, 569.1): 2.86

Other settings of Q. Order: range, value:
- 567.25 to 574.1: 3.93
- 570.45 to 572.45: 3.49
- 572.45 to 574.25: 3.57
